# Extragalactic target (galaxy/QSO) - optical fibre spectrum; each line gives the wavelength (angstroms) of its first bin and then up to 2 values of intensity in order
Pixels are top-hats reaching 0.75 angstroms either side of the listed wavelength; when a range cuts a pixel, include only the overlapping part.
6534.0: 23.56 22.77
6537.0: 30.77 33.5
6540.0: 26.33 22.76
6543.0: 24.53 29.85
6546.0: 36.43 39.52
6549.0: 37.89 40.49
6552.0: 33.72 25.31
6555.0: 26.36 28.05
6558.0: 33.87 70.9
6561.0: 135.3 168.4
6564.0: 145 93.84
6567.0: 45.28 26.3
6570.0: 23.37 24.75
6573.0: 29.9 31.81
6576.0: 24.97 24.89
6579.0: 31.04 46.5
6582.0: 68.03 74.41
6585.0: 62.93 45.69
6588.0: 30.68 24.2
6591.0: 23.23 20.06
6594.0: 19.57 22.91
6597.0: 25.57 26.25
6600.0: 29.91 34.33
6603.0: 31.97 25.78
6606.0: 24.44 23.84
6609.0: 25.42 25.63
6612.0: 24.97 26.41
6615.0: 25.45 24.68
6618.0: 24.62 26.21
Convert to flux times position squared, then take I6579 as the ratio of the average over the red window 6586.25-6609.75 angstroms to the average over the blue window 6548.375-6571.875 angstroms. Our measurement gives 0.45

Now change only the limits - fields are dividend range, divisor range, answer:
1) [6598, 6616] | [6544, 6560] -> 0.76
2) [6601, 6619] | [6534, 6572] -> 0.55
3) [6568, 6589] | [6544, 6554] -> 1.12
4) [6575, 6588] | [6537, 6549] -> 1.51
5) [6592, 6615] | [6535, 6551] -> 0.84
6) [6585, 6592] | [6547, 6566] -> 0.51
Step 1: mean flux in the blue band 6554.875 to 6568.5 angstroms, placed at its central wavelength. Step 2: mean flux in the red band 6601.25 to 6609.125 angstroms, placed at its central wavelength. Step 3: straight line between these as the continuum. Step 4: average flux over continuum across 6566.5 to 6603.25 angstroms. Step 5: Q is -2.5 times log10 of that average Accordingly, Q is 0.44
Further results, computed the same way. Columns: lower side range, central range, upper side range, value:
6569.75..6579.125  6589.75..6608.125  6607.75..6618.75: 0.01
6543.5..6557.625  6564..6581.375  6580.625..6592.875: -0.06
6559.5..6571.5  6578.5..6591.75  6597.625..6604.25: 0.22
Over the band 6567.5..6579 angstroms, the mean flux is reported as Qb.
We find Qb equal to 27.3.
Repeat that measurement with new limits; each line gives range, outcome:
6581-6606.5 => 34.9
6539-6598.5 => 44.5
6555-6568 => 85.2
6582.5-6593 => 41.3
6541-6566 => 58.4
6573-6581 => 31.2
